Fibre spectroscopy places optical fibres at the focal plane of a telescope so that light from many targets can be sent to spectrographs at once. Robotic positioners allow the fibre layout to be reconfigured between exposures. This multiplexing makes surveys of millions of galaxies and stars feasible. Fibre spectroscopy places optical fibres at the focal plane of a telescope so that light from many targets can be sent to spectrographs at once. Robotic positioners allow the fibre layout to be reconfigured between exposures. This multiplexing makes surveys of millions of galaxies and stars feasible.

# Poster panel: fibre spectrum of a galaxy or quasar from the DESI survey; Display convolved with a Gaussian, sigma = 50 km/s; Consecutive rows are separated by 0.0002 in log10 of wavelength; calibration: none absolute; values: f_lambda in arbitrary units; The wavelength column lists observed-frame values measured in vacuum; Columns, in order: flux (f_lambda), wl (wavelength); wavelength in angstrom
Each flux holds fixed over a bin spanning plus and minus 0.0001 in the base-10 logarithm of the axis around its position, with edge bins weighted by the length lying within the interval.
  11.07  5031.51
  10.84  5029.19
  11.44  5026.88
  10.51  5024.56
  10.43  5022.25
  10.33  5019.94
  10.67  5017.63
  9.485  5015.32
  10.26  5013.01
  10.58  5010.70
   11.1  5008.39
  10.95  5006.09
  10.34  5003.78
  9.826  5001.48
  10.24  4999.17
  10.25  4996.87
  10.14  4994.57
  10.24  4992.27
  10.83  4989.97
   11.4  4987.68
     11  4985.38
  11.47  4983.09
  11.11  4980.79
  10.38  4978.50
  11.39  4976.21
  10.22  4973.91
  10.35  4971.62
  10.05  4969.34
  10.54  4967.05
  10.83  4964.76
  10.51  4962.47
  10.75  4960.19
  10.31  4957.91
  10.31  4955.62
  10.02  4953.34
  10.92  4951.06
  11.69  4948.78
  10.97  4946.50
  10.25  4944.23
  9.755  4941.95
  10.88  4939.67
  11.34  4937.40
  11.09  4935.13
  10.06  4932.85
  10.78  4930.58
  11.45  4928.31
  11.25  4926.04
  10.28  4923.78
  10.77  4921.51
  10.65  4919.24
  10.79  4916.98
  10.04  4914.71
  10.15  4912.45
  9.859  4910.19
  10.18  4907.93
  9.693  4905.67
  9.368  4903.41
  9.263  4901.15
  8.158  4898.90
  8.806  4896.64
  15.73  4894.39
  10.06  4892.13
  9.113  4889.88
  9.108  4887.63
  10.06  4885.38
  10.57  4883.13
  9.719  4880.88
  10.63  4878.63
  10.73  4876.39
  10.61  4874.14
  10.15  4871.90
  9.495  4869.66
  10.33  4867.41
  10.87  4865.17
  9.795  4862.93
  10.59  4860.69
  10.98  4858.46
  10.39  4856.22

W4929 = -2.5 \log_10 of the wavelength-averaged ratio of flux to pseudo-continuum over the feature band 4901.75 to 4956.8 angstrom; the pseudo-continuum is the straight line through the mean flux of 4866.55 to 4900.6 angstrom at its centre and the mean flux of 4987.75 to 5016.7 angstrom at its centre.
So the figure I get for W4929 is -0.02 mag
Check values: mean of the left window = 10.2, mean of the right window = 10.4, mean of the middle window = 10.5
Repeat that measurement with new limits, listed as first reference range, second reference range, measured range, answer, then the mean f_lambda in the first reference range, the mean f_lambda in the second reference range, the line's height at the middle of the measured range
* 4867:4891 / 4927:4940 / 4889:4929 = 0.02 mag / 10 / 10.9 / 10.5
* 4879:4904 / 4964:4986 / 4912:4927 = -0.03 mag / 10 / 10.7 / 10.3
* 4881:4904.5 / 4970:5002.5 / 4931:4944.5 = -0.03 mag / 10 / 10.6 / 10.3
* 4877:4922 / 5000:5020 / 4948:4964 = -0.04 mag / 10.1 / 10.4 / 10.3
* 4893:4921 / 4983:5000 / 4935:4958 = -0.03 mag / 10.2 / 10.7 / 10.4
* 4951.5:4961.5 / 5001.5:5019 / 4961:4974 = 0.00 mag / 10.4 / 10.4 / 10.4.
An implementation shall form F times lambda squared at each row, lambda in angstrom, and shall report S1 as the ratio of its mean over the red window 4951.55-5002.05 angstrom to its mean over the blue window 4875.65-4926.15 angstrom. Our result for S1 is 1.07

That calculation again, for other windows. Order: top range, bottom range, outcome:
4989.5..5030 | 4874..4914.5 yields 1.09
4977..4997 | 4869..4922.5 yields 1.10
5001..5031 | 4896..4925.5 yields 1.11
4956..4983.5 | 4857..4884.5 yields 1.07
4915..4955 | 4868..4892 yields 1.10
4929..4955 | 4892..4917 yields 1.07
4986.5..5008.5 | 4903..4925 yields 1.06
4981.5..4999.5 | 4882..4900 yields 1.09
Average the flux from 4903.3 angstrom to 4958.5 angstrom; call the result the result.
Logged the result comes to 10.5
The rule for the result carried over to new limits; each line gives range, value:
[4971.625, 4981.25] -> 10.7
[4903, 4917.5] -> 10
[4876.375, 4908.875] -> 10.1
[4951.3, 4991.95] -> 10.7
